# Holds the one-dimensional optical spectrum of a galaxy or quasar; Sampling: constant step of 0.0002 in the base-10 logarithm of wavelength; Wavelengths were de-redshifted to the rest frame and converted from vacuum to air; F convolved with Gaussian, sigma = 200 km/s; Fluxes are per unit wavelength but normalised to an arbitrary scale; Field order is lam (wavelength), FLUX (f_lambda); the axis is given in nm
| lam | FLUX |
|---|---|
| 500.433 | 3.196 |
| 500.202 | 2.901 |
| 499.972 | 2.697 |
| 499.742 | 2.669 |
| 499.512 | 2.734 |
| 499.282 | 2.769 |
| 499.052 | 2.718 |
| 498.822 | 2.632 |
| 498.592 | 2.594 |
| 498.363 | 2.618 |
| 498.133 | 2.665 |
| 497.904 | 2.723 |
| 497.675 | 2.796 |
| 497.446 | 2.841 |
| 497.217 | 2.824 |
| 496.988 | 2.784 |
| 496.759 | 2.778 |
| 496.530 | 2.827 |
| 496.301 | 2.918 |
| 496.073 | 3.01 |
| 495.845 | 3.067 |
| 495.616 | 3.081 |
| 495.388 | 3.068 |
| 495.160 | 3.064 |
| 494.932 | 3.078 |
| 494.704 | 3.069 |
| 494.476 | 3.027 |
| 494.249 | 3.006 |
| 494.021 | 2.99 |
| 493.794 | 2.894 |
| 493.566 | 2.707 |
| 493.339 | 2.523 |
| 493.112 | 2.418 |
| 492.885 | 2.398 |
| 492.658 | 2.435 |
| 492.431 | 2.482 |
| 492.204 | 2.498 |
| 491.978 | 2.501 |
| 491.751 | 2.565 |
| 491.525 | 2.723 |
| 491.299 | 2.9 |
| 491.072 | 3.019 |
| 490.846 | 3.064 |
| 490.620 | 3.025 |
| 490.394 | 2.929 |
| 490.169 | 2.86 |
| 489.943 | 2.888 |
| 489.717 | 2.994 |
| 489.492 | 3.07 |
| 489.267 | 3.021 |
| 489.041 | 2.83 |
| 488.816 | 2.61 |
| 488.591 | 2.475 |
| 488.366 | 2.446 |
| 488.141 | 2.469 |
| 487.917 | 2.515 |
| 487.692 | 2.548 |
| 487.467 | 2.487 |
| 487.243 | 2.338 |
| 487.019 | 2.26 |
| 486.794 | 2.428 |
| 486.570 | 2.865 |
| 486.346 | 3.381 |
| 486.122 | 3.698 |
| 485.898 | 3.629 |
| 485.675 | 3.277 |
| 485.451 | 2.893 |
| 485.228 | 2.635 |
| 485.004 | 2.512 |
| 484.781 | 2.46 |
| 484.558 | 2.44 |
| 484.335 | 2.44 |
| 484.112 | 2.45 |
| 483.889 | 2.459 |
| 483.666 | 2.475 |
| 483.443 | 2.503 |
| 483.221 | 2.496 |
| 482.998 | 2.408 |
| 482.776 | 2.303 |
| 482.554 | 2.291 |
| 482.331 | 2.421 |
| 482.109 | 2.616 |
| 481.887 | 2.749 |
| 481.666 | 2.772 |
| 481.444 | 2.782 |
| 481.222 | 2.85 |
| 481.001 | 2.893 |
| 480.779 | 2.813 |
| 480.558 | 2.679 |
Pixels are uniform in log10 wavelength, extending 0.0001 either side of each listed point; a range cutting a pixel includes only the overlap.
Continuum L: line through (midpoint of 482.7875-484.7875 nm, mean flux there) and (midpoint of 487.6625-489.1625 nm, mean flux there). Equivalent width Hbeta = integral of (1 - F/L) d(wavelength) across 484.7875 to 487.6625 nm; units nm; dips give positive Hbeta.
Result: -0.385 nm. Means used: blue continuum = 2.45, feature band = 2.84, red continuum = 2.56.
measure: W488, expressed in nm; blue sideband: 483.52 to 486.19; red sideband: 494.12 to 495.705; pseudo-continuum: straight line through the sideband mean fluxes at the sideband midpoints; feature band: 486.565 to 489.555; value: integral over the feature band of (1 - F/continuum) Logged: 0.29 nm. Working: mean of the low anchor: 2.76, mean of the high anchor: 3.06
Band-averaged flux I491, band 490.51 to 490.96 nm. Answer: 3.05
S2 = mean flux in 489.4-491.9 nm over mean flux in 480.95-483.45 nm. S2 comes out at 1.12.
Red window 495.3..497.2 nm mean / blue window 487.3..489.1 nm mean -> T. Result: 1.16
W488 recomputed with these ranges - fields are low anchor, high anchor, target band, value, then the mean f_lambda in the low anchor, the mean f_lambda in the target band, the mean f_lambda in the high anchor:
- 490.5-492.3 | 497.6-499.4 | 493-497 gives -0.252 nm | 2.79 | 2.91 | 2.69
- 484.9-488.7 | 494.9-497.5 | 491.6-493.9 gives 0.264 nm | 2.76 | 2.54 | 2.94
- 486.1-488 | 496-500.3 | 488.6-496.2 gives -0.334 nm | 2.68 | 2.84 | 2.76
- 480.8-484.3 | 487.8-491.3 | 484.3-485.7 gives 0.009 nm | 2.57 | 2.64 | 2.82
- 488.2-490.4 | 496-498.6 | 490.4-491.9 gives -0.044 nm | 2.8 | 2.88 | 2.79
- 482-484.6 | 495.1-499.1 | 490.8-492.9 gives 0.019 nm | 2.44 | 2.66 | 2.83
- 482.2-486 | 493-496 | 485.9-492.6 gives -0.030 nm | 2.59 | 2.77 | 2.92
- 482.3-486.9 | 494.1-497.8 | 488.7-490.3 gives -0.051 nm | 2.69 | 2.9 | 2.95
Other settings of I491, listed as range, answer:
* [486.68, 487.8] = 2.41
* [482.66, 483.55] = 2.43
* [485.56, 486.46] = 3.49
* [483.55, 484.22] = 2.46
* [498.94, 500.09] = 2.72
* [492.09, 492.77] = 2.47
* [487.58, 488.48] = 2.49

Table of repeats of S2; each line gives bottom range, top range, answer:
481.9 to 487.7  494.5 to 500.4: 1.07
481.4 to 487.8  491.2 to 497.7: 1.06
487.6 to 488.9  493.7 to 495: 1.20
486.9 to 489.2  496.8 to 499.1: 1.09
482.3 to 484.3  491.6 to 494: 1.06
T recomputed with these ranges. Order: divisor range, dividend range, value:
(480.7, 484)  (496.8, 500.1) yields 1.05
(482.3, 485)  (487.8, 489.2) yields 1.06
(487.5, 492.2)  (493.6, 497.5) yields 1.07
